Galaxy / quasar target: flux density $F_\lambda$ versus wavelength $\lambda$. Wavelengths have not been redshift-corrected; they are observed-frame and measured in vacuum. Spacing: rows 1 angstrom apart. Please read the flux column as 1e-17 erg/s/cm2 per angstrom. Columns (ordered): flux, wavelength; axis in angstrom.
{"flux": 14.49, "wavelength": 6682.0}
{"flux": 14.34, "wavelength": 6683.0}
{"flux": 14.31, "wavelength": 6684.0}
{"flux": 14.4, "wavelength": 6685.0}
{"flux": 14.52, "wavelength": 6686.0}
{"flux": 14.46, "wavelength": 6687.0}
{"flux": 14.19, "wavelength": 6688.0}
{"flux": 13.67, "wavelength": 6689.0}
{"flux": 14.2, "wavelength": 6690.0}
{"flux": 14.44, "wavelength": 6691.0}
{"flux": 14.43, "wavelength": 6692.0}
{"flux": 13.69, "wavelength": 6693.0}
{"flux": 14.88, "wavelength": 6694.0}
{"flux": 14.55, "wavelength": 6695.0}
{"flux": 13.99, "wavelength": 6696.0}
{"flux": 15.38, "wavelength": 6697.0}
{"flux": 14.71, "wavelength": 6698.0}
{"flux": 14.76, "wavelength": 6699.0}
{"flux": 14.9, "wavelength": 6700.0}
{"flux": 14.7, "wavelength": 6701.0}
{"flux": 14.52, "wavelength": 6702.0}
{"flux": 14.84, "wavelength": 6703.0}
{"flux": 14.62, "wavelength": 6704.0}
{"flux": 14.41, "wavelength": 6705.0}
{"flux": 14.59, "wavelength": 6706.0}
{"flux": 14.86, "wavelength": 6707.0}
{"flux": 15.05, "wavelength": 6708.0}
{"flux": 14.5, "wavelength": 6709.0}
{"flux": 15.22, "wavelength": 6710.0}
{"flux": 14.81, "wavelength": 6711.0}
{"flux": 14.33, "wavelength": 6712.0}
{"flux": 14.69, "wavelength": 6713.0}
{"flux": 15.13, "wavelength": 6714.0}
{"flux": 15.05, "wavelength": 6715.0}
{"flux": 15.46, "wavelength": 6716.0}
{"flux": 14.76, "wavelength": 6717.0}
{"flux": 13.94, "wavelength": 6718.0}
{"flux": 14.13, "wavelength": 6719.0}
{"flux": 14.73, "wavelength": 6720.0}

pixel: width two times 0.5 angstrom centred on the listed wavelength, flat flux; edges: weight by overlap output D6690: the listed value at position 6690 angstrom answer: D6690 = 14.2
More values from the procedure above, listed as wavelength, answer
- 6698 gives 14.71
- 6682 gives 14.49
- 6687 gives 14.46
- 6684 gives 14.31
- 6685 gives 14.4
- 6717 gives 14.76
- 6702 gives 14.52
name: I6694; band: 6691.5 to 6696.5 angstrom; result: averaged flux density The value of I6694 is 14.3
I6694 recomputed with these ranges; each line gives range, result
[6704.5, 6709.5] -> 14.7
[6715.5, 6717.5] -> 15.1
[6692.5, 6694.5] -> 14.3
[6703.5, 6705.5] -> 14.5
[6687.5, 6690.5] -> 14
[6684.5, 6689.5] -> 14.2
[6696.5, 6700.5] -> 14.9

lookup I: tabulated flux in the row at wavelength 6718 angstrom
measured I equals 13.94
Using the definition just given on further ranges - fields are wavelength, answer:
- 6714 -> 15.13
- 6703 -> 14.84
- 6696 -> 13.99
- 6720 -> 14.73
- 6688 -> 14.19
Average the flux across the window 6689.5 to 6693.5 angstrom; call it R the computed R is 14.2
